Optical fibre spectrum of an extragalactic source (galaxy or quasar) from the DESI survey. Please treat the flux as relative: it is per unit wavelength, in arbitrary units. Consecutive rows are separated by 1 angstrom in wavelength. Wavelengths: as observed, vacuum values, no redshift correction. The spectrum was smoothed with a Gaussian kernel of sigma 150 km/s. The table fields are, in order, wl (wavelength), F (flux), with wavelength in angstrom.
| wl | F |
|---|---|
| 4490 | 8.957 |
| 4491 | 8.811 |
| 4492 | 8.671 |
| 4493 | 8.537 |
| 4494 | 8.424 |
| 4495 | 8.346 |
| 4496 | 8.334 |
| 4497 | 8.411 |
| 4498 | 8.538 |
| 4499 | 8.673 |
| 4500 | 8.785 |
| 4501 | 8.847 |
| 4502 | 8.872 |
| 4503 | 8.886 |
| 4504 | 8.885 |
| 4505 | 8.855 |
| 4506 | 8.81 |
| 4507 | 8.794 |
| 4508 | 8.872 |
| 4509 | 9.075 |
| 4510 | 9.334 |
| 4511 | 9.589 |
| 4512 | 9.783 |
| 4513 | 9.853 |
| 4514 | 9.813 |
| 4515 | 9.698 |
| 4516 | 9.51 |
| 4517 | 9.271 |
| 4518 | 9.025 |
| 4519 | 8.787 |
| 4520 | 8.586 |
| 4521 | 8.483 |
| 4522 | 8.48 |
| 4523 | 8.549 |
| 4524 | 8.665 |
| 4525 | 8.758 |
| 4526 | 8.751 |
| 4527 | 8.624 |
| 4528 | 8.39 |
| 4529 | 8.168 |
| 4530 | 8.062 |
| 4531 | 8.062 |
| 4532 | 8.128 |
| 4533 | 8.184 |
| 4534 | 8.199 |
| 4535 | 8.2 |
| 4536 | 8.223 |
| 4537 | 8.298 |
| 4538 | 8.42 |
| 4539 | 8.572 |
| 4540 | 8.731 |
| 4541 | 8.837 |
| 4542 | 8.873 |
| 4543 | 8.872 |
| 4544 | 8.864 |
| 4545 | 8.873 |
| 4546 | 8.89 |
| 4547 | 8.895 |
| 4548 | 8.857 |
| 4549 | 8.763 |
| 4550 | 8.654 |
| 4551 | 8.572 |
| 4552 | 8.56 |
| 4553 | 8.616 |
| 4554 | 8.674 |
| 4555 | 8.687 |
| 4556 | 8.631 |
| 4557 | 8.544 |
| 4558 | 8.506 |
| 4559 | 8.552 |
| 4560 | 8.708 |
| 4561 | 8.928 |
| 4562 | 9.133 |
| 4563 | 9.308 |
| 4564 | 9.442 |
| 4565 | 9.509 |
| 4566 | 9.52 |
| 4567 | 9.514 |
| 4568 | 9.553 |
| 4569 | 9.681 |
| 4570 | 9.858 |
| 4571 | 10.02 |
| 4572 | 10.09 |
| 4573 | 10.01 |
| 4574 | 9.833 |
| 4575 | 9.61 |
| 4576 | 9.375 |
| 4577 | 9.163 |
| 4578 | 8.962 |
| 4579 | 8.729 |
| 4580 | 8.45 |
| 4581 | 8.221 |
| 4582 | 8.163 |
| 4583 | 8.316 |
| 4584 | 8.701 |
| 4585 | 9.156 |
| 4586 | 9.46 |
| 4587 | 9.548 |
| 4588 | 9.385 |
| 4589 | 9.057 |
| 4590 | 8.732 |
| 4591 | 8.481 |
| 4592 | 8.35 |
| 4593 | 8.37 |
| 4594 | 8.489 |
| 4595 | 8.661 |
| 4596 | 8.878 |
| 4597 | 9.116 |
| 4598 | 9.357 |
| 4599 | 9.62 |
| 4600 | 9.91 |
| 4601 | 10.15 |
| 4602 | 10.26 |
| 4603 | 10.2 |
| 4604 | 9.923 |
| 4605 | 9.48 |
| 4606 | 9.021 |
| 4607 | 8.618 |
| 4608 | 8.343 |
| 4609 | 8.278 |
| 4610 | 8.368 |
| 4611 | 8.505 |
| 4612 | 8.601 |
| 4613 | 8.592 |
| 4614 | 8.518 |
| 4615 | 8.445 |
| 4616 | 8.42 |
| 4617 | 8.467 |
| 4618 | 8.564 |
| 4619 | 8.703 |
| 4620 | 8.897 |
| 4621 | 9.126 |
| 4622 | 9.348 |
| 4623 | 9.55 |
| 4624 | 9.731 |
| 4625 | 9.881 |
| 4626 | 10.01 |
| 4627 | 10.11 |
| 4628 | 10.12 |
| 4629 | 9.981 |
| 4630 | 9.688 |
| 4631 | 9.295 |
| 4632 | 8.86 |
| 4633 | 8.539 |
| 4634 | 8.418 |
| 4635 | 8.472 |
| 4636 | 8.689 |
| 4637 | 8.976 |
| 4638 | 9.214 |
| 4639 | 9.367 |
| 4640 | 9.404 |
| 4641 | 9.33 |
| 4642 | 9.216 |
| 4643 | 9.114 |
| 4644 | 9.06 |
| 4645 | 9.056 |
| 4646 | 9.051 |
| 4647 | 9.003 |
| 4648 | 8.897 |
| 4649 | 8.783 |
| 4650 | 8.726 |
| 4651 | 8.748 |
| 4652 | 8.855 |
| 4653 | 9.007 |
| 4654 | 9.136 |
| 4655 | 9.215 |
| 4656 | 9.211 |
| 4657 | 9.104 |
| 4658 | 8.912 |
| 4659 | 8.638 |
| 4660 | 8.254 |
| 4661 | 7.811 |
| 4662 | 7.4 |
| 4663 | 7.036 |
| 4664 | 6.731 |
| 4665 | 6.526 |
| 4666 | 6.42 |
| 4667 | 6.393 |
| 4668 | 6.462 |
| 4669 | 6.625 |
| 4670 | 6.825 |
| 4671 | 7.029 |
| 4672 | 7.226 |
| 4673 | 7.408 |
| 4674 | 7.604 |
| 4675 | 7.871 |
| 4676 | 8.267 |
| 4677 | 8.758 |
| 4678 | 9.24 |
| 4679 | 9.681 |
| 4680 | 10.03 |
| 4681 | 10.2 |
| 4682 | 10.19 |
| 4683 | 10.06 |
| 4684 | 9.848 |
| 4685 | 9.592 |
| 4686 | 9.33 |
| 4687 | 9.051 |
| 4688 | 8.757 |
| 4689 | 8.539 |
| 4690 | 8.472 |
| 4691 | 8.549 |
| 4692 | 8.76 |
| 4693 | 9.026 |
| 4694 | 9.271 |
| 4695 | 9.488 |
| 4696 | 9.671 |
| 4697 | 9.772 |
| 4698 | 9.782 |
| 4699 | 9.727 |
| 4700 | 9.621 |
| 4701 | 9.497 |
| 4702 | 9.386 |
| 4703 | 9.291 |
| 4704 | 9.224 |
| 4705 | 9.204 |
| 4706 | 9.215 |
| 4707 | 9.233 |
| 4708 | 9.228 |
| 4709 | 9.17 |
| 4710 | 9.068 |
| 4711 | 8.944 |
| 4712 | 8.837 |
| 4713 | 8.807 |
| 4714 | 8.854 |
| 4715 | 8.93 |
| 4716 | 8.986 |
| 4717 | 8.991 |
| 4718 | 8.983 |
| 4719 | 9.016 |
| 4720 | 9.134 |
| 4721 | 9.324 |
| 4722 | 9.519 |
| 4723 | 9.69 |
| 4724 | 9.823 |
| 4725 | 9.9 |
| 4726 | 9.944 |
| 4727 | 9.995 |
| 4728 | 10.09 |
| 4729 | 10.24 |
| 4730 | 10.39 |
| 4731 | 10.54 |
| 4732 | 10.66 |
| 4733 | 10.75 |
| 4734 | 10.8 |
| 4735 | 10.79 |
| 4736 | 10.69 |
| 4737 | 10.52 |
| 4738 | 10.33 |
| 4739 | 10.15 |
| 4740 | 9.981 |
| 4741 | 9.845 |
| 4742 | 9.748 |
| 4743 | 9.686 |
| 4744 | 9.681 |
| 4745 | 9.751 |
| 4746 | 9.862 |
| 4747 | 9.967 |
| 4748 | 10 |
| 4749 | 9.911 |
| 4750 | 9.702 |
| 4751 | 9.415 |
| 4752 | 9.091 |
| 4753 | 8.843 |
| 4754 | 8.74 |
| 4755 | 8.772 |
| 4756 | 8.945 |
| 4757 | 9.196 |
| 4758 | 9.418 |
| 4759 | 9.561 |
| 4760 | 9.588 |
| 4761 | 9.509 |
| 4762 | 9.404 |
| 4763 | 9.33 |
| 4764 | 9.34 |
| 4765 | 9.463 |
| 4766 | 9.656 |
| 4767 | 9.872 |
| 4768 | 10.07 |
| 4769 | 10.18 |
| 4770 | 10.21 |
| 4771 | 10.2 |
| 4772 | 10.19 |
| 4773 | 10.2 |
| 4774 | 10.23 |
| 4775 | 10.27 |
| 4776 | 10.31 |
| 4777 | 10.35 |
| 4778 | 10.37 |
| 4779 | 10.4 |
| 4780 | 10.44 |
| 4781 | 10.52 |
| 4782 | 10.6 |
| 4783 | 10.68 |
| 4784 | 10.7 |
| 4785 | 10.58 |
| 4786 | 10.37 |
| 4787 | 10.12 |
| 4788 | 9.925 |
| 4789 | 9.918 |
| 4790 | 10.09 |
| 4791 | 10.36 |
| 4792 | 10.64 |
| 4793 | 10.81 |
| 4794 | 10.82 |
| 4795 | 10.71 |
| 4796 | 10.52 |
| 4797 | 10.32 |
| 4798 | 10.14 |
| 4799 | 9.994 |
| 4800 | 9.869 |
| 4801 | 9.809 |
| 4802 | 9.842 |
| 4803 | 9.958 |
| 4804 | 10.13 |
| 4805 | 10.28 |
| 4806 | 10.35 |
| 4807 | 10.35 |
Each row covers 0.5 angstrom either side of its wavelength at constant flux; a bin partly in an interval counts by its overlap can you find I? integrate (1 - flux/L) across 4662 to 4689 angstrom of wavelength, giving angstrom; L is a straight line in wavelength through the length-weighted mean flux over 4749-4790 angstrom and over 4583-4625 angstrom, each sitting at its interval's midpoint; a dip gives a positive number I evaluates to 3.4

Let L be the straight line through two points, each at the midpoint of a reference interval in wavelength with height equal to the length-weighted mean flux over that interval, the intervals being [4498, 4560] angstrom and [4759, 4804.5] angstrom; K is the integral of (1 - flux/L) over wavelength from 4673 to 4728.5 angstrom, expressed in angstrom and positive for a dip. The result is 2.6 angstrom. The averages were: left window 8.76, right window 10.1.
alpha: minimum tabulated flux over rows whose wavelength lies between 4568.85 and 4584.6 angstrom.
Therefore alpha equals 8.163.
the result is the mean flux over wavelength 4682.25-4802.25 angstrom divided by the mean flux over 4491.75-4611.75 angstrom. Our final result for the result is 1.09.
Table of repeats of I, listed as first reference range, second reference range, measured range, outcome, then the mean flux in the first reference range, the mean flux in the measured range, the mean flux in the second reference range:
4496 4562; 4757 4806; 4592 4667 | 3.31 angstrom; 8.75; 8.88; 10.1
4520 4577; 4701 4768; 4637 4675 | 4.23 angstrom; 8.85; 8.24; 9.59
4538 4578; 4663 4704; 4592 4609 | -0.57 angstrom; 9.07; 9.22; 8.61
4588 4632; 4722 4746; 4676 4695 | 0.92 angstrom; 9.12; 9.28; 10.2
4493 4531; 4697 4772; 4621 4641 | -0.18 angstrom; 8.84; 9.34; 9.63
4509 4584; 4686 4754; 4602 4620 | 0.65 angstrom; 8.91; 8.81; 9.55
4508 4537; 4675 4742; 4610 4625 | 0.54 angstrom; 8.79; 8.84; 9.53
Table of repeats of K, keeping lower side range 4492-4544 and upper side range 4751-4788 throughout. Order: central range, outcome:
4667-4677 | 2.28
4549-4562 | 0.36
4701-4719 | 0.97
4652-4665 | 1.46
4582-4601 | 0.18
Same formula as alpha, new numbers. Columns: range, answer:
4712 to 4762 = 8.74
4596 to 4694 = 6.393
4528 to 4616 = 8.062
